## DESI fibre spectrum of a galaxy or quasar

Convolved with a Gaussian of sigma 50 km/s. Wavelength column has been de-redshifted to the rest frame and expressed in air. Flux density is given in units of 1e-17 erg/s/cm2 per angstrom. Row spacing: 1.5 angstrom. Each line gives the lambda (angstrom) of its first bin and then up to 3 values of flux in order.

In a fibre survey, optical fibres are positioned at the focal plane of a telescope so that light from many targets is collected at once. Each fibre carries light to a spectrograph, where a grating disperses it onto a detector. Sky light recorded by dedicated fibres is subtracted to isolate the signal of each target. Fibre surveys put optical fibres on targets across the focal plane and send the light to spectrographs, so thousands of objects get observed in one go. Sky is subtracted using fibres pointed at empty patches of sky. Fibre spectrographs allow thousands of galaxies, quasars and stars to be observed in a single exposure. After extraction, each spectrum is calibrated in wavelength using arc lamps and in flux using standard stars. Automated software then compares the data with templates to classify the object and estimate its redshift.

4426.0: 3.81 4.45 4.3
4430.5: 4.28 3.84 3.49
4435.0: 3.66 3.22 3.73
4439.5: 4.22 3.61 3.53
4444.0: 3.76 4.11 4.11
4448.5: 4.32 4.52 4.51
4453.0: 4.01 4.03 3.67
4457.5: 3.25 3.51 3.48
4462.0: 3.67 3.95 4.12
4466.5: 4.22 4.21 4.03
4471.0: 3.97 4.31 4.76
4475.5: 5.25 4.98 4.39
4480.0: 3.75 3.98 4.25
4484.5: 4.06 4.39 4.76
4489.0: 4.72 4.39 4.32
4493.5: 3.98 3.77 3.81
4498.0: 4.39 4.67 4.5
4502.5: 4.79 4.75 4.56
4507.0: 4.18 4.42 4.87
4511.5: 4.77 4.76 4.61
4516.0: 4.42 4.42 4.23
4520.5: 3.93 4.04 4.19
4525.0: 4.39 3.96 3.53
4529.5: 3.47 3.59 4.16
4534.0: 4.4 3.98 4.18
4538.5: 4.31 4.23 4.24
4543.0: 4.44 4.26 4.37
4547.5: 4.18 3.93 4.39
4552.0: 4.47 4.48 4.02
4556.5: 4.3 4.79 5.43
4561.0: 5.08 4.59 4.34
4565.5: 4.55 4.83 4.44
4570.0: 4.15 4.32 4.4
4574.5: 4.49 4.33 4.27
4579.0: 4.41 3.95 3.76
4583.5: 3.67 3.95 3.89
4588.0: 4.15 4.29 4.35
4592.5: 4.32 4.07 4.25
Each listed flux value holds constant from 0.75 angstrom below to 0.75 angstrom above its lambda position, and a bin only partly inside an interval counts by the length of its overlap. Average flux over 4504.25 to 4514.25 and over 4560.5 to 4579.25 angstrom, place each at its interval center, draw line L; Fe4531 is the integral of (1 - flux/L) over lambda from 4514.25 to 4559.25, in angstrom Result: 3.3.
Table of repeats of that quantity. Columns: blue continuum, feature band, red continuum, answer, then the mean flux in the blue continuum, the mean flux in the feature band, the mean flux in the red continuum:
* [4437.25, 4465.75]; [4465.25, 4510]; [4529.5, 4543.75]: -4.1 angstrom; 3.9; 4.37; 4.13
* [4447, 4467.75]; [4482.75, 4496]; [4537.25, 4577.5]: -0.6 angstrom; 3.96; 4.29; 4.43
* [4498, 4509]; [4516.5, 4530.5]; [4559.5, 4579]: 1.6 angstrom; 4.54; 4.02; 4.52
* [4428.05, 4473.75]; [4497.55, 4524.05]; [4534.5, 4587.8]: -2.1 angstrom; 3.93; 4.48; 4.32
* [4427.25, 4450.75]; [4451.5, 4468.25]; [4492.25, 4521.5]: 1.0 angstrom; 3.94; 3.85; 4.41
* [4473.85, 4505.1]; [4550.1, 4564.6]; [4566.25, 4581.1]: -0.7 angstrom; 4.41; 4.6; 4.36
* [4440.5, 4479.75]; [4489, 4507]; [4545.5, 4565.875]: -0.5 angstrom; 4.09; 4.36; 4.49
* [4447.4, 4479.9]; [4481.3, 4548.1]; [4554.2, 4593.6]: -0.7 angstrom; 4.14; 4.28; 4.35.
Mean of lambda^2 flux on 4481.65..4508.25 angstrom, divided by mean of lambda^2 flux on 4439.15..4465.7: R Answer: 1.14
